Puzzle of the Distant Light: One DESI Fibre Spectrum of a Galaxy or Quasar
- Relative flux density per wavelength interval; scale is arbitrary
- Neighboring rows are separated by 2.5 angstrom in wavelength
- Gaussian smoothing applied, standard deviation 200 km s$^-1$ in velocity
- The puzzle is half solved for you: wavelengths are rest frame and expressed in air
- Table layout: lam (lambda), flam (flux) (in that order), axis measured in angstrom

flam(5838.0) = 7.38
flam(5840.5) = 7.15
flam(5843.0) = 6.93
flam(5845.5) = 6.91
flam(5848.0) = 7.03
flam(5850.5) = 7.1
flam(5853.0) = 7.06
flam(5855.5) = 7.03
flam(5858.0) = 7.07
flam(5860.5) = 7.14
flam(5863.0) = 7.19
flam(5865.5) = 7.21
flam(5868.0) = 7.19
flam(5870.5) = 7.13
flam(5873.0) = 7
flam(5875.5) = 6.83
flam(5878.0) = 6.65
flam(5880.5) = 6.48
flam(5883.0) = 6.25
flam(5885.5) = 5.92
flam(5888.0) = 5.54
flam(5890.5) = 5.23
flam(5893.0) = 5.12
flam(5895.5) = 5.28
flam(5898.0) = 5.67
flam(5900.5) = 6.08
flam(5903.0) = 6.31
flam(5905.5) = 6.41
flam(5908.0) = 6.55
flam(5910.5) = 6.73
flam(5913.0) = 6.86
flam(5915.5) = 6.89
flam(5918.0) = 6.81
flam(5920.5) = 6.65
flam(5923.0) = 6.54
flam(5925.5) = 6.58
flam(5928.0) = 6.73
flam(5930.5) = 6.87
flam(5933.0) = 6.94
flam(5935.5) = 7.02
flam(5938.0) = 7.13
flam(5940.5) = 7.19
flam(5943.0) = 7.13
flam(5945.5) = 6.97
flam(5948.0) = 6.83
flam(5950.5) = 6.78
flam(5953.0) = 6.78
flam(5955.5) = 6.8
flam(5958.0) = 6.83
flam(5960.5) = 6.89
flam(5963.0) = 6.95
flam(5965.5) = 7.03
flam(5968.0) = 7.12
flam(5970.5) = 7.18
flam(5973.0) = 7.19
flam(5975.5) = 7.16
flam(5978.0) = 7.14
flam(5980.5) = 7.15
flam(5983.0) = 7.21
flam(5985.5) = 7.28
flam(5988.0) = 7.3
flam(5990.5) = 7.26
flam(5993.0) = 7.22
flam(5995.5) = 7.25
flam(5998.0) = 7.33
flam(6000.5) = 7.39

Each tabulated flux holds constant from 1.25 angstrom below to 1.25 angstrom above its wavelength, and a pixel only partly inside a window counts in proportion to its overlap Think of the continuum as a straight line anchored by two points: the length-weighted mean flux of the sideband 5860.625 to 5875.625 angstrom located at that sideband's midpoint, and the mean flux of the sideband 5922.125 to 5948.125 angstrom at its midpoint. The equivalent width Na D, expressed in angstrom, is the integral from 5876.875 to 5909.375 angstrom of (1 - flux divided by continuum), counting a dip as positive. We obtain 5.0 angstrom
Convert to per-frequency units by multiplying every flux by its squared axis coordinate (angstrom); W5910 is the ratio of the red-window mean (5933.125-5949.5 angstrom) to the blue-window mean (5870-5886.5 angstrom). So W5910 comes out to 1.1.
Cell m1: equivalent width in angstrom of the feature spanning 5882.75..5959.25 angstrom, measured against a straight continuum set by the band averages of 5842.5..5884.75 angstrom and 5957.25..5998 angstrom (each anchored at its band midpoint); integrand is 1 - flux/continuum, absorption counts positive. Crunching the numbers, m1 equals 5.92 angstrom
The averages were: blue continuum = 6.94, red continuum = 7.14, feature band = 6.5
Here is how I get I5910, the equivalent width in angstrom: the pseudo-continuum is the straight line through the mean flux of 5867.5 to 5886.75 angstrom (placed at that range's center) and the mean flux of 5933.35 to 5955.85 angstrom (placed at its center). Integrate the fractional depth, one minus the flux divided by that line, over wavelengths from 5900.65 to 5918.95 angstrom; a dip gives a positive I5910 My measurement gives 0.5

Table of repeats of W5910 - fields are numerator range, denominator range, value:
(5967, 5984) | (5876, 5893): 1.24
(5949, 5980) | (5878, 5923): 1.15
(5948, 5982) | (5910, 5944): 1.03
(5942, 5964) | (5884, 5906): 1.23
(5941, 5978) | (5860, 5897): 1.12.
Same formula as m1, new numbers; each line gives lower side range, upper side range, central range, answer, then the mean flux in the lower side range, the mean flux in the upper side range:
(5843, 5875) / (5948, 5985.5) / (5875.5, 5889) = 1.57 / 7.08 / 7.02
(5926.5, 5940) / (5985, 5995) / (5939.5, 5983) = 0.55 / 6.95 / 7.26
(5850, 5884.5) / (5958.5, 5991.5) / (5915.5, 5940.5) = 0.78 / 6.94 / 7.14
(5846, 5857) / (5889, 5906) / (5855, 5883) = -1.83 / 7.05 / 5.7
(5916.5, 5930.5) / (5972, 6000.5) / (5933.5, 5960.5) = -0.21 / 6.68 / 7.23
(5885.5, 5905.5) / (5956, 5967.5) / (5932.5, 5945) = -1.14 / 5.67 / 6.93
